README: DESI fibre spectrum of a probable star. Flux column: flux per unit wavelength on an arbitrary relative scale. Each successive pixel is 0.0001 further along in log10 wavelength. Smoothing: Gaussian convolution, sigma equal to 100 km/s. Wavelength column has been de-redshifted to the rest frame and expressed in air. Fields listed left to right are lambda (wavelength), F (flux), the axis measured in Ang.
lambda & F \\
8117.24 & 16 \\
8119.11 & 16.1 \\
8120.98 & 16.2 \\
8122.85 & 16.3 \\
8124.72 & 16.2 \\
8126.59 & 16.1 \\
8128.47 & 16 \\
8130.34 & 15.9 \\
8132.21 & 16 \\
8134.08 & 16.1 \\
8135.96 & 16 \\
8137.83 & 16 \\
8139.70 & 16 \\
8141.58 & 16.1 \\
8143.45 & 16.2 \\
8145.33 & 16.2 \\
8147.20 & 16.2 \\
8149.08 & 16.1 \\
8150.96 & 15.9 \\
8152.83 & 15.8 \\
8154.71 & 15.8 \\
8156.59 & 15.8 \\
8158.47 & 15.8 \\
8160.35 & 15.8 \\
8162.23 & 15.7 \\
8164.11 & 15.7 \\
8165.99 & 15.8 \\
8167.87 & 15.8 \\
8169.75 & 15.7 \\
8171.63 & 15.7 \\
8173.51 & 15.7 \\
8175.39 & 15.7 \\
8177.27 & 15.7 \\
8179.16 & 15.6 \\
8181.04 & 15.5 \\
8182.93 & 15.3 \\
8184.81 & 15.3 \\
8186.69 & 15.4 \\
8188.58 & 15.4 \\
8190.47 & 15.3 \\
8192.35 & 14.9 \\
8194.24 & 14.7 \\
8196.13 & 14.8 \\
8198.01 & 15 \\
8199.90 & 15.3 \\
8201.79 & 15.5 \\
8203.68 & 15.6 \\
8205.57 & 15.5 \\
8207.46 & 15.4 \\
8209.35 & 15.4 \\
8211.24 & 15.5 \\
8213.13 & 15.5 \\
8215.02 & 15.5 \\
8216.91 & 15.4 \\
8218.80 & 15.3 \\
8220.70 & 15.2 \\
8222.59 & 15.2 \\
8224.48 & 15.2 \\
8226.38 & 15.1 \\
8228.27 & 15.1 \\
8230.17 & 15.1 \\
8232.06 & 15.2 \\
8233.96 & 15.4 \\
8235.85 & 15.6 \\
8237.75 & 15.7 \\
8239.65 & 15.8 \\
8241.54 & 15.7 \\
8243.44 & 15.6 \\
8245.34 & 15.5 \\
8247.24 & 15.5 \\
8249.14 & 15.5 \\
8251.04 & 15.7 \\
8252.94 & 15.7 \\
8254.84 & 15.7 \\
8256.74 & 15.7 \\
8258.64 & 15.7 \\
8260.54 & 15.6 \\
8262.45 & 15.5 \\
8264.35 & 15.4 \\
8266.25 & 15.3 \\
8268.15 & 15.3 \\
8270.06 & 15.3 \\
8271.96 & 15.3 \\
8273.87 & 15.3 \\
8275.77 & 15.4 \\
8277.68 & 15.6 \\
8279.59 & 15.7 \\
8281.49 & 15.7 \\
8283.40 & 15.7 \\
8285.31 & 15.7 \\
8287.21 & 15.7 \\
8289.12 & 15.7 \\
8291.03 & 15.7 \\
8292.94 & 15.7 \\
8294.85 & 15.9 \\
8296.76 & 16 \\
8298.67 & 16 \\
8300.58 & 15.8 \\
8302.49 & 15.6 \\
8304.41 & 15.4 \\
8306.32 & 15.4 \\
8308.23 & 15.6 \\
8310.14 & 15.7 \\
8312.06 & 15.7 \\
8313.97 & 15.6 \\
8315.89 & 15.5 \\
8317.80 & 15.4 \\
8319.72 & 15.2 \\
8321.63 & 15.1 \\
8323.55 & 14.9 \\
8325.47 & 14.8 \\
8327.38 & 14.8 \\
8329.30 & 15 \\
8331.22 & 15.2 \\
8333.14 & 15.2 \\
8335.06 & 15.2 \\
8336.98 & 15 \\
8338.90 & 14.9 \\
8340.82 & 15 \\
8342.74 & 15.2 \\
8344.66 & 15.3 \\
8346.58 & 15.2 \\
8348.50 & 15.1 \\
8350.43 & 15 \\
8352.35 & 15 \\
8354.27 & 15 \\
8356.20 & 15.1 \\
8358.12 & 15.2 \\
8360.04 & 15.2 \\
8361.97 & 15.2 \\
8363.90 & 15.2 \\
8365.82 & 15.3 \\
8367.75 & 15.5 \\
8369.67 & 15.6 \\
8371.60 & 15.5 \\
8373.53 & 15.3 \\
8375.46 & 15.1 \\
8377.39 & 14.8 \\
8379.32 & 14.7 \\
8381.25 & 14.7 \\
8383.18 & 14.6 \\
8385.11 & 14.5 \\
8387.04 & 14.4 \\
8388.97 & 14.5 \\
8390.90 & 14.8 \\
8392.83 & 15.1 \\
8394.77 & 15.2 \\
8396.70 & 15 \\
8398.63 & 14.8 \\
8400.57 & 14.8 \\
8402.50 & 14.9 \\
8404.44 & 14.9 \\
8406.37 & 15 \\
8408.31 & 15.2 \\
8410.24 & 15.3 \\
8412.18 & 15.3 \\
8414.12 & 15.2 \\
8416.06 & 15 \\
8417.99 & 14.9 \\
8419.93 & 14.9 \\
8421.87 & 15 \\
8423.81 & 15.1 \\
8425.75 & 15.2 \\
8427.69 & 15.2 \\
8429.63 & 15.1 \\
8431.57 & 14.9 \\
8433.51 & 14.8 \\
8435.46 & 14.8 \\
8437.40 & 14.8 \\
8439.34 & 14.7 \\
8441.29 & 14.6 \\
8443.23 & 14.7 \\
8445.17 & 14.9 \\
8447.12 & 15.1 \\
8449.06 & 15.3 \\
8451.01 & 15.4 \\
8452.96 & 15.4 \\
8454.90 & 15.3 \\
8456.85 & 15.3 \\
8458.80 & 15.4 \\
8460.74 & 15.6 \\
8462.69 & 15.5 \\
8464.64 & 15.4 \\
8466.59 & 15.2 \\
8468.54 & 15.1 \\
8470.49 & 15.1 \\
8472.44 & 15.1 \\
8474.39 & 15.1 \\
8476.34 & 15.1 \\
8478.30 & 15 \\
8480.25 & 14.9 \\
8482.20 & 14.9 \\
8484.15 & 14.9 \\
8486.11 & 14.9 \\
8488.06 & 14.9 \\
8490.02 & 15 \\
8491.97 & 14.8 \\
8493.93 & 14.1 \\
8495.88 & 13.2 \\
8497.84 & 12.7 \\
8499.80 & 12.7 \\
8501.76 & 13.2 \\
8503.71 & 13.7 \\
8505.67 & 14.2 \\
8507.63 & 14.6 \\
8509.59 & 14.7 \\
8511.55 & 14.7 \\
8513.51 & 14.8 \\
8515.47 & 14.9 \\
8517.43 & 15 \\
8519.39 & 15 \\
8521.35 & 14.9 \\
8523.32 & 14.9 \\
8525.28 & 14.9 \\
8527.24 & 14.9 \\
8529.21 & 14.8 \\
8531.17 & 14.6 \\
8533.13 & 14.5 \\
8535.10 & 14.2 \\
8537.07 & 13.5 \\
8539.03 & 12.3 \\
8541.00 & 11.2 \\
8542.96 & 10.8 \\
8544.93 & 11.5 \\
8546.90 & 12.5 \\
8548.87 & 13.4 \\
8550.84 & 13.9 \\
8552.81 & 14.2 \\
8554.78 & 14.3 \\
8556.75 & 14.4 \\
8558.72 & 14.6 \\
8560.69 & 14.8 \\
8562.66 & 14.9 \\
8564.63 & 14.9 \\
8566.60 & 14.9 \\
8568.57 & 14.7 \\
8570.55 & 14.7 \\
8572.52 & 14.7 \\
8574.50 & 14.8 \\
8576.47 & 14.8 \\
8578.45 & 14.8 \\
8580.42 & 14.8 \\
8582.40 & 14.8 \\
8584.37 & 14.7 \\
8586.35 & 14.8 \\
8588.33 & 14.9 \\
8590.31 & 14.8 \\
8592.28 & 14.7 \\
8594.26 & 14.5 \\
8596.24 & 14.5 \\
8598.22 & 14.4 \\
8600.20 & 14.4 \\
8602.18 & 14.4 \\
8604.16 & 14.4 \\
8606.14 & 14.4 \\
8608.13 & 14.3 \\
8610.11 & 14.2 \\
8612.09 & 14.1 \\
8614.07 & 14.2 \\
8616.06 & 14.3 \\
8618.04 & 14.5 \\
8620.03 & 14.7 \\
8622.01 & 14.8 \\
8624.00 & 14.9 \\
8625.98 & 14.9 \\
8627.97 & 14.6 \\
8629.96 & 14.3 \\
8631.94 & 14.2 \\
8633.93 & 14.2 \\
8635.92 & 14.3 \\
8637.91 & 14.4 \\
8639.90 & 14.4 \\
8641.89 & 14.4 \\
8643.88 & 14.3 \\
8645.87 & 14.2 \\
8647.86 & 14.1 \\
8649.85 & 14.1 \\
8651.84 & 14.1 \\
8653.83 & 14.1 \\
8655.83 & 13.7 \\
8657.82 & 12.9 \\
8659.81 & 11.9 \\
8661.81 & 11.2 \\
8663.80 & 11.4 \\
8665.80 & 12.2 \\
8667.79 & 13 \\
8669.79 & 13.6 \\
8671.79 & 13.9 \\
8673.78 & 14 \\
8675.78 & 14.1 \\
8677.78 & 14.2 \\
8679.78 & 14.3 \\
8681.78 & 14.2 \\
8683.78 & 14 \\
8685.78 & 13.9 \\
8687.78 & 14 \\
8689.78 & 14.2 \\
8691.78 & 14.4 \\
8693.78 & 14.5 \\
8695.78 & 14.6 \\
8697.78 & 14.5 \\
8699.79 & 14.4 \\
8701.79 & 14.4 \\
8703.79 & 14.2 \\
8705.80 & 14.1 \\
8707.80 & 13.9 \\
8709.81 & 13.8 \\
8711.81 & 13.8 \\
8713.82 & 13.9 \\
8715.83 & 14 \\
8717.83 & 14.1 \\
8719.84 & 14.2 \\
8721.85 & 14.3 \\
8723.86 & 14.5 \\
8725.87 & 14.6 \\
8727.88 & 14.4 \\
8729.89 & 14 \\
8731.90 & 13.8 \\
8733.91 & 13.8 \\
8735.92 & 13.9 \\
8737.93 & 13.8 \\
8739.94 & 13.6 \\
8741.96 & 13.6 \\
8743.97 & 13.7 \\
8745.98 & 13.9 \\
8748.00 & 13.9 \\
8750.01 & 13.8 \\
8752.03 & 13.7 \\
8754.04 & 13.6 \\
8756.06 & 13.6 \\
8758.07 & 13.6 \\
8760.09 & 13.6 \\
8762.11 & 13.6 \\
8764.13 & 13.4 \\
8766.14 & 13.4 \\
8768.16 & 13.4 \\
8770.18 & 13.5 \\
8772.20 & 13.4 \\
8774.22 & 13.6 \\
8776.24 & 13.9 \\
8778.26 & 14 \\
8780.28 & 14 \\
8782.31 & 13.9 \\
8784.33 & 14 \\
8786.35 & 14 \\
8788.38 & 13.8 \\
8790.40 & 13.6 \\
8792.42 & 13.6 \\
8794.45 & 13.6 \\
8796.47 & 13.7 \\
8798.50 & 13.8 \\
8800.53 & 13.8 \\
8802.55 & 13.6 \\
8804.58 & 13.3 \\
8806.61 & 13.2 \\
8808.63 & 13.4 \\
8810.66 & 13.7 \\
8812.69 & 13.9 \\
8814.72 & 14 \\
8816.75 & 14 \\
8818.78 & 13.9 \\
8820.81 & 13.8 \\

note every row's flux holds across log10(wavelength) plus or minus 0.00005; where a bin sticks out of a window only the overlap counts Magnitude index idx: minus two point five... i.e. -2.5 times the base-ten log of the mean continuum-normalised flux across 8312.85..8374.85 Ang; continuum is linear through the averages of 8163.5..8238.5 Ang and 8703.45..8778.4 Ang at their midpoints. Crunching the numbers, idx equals -0.01 mag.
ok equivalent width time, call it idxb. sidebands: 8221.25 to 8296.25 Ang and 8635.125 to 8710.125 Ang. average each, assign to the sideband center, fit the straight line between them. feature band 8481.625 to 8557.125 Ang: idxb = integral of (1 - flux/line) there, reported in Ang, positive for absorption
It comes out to 2.4 Ang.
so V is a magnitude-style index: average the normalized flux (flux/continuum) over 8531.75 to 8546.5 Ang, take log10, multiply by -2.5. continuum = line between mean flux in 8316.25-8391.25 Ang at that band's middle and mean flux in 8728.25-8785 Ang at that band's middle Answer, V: 0.15 mag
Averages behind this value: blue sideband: 15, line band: 12.6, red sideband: 13.7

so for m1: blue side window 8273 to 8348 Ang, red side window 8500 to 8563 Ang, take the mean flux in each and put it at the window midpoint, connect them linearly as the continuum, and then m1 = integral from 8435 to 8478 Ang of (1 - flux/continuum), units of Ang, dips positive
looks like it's -1.94 Ang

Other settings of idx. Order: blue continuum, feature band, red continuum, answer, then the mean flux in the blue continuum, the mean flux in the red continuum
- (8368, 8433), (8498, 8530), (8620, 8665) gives 0.002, 15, 13.9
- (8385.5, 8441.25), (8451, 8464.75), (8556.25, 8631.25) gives -0.040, 14.9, 14.6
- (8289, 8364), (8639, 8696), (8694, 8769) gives 0.035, 15.3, 13.9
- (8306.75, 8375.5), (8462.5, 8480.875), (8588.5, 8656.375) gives -0.022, 15.2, 14.4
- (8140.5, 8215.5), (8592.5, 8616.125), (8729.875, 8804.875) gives -0.009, 15.6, 13.7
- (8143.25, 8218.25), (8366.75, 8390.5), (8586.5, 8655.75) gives 0.008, 15.6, 14.4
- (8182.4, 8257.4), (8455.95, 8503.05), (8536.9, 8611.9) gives -0.016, 15.4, 14.2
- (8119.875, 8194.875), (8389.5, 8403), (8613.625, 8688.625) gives -0.004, 15.8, 13.9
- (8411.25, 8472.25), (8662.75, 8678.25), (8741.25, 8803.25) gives 0.069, 15.1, 13.7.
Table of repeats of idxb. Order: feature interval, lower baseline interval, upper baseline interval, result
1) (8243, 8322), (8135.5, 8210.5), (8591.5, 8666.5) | -1.7 Ang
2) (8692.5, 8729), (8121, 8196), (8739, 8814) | -0.9 Ang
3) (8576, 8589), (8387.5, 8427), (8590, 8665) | -0.5 Ang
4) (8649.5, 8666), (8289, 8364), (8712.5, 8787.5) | 1.6 Ang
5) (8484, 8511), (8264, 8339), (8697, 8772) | 1.2 Ang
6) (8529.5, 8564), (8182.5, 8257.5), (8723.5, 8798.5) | 2.1 Ang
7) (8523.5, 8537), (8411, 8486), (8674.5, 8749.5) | 0.2 Ang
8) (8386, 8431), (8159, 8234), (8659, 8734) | -0.8 Ang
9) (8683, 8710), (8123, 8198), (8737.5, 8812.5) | -0.6 Ang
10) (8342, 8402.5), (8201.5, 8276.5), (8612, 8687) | -0.3 Ang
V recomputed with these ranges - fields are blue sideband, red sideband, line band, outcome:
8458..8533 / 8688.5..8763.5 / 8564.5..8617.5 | -0.013 mag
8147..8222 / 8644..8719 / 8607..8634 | -0.034 mag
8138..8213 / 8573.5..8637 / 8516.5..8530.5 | -0.012 mag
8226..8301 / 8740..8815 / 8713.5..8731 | -0.027 mag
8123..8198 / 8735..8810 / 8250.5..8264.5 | -0.016 mag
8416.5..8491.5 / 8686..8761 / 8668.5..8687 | 0.015 mag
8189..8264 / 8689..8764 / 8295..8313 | -0.036 mag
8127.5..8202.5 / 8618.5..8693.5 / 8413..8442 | -0.016 mag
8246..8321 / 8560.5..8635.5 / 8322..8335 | 0.032 mag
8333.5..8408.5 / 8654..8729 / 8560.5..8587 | -0.040 mag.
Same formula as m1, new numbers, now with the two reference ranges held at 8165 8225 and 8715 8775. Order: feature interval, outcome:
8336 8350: -0.1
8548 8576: -0.4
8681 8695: -0.2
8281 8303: -0.9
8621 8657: -0.5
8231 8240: -0.1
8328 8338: -0.1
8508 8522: -0.4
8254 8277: -0.4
